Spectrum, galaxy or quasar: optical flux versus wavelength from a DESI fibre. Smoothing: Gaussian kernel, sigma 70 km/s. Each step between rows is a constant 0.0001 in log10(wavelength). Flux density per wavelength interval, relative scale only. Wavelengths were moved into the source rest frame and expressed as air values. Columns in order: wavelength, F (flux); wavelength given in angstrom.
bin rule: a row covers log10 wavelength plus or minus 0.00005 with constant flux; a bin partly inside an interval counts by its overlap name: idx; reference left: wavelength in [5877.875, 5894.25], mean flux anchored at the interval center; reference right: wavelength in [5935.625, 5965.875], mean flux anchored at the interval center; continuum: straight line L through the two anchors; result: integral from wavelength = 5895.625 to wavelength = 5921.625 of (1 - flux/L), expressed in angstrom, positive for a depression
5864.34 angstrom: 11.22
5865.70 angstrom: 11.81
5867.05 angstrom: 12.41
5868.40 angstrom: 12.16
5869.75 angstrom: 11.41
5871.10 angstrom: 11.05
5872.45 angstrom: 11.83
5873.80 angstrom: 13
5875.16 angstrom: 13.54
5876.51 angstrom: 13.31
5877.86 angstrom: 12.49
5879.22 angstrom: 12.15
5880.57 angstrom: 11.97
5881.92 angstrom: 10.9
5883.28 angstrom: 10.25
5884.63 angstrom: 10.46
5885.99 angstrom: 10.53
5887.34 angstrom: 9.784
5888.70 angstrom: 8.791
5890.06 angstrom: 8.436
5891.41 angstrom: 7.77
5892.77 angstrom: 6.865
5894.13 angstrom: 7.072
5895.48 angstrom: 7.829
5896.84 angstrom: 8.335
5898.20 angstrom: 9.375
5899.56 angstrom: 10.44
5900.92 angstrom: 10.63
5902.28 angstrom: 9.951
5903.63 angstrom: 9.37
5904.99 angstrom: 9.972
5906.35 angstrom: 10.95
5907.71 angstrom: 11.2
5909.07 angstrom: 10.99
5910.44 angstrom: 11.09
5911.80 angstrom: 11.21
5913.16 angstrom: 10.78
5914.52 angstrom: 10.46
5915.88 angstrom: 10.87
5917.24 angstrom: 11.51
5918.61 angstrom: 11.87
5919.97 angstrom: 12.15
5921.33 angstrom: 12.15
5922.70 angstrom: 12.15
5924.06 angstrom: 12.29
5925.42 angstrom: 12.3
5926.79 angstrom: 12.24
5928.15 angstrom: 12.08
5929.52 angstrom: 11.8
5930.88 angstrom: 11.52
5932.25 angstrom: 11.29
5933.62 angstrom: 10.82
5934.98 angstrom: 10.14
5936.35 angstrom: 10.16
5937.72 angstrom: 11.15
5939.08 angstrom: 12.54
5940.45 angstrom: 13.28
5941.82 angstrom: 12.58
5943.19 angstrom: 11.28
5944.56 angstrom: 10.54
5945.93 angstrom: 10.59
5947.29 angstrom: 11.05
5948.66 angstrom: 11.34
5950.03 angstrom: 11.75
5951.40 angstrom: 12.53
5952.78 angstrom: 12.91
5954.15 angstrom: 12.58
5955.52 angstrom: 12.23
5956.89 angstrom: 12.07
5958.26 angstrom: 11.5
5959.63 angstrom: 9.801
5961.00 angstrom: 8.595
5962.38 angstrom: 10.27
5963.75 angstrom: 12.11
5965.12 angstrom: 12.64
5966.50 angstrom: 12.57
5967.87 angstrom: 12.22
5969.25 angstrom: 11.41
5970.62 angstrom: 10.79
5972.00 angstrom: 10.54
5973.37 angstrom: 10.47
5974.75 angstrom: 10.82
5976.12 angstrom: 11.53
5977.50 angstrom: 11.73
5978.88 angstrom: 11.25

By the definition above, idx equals -0.6 angstrom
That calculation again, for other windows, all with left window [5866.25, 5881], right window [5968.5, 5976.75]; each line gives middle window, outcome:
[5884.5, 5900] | 4.3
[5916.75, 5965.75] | -1.0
